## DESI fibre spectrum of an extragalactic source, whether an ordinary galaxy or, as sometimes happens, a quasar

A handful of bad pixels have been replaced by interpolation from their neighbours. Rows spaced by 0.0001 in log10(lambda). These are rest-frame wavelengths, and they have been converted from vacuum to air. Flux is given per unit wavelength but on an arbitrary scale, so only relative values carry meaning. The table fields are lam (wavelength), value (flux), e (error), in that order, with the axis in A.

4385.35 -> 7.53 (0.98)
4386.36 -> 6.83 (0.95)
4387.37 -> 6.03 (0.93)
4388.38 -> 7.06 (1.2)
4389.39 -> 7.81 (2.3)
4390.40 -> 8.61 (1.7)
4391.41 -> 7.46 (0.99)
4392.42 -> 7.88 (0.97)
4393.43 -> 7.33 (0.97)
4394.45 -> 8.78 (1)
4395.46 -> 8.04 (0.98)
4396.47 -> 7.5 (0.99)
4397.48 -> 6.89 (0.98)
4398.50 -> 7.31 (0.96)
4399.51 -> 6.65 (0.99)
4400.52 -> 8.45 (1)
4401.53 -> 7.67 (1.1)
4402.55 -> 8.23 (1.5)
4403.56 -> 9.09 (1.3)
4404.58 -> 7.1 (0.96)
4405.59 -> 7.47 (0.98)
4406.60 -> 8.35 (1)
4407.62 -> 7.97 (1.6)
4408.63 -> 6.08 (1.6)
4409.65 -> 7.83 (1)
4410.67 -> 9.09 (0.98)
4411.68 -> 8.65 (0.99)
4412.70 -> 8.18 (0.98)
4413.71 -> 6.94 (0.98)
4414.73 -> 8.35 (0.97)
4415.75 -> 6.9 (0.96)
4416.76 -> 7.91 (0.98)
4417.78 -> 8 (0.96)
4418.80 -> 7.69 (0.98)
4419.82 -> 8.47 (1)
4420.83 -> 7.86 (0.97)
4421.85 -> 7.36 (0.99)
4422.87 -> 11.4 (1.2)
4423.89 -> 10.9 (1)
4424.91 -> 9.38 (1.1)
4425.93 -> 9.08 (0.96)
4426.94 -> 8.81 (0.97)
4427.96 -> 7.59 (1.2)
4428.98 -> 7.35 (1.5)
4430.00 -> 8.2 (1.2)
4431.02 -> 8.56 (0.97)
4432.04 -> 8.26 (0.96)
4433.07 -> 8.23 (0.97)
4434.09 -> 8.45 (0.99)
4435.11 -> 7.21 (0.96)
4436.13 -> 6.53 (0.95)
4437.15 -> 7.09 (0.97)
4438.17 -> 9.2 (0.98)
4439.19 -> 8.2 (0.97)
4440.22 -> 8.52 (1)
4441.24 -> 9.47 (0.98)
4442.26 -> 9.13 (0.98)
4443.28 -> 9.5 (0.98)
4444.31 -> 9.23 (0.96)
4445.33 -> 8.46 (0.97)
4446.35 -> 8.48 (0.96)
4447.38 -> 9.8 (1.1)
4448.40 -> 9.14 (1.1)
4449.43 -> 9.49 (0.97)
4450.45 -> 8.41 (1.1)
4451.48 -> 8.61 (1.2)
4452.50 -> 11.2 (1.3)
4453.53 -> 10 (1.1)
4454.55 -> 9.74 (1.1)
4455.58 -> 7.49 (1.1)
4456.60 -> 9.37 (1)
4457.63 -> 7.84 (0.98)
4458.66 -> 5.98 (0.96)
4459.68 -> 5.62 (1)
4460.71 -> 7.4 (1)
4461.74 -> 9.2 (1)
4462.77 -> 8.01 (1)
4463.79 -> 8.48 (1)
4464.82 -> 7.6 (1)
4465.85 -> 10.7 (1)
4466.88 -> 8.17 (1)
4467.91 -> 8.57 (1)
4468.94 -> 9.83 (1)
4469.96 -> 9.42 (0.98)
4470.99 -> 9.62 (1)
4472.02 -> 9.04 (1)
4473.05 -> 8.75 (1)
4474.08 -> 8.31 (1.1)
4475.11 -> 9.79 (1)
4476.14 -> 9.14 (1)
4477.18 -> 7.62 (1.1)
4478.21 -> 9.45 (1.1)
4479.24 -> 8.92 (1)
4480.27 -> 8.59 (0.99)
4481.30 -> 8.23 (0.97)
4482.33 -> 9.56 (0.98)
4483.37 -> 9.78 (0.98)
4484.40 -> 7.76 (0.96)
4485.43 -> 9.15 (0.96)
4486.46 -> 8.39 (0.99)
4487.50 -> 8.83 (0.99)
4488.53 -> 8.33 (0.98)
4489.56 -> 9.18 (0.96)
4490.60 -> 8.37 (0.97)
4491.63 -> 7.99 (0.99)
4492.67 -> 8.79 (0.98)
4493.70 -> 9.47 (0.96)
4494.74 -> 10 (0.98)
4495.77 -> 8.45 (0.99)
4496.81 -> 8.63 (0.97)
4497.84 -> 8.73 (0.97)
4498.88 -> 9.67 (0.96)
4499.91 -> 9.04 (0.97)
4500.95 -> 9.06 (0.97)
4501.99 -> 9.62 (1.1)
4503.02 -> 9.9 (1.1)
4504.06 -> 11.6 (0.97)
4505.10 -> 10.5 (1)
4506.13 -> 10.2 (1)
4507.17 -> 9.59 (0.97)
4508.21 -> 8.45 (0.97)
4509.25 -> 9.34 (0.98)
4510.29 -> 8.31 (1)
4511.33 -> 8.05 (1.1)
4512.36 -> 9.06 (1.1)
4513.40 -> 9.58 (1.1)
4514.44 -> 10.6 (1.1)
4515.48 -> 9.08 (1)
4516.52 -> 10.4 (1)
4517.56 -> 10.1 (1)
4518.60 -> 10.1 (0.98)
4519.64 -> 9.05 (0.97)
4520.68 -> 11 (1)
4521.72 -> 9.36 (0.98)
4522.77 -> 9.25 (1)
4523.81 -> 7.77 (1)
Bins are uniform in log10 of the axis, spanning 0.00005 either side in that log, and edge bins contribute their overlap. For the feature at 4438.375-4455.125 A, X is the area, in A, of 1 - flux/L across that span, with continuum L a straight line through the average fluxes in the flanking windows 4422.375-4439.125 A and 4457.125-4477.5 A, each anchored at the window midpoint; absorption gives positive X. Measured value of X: -1.4 A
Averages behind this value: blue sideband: 8.51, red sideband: 8.46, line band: 9.2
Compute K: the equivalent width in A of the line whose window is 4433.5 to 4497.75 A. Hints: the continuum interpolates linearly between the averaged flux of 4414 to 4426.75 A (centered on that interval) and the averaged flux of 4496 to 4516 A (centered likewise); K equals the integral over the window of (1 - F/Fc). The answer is 2.2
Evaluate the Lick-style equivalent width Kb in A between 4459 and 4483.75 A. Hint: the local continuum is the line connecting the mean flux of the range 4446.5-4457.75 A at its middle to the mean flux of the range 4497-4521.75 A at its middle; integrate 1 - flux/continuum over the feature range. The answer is 1.7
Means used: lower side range 9.21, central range 8.72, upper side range 9.6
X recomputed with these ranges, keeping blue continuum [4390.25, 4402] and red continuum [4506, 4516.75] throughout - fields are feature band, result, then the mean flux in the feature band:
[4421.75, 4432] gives -1.0 A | 8.9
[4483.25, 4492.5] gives 0.4 A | 8.6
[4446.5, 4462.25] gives -0.2 A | 8.61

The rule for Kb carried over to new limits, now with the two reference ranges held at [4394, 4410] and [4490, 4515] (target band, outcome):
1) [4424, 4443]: -0.4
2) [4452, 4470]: 0.1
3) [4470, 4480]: -0.1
